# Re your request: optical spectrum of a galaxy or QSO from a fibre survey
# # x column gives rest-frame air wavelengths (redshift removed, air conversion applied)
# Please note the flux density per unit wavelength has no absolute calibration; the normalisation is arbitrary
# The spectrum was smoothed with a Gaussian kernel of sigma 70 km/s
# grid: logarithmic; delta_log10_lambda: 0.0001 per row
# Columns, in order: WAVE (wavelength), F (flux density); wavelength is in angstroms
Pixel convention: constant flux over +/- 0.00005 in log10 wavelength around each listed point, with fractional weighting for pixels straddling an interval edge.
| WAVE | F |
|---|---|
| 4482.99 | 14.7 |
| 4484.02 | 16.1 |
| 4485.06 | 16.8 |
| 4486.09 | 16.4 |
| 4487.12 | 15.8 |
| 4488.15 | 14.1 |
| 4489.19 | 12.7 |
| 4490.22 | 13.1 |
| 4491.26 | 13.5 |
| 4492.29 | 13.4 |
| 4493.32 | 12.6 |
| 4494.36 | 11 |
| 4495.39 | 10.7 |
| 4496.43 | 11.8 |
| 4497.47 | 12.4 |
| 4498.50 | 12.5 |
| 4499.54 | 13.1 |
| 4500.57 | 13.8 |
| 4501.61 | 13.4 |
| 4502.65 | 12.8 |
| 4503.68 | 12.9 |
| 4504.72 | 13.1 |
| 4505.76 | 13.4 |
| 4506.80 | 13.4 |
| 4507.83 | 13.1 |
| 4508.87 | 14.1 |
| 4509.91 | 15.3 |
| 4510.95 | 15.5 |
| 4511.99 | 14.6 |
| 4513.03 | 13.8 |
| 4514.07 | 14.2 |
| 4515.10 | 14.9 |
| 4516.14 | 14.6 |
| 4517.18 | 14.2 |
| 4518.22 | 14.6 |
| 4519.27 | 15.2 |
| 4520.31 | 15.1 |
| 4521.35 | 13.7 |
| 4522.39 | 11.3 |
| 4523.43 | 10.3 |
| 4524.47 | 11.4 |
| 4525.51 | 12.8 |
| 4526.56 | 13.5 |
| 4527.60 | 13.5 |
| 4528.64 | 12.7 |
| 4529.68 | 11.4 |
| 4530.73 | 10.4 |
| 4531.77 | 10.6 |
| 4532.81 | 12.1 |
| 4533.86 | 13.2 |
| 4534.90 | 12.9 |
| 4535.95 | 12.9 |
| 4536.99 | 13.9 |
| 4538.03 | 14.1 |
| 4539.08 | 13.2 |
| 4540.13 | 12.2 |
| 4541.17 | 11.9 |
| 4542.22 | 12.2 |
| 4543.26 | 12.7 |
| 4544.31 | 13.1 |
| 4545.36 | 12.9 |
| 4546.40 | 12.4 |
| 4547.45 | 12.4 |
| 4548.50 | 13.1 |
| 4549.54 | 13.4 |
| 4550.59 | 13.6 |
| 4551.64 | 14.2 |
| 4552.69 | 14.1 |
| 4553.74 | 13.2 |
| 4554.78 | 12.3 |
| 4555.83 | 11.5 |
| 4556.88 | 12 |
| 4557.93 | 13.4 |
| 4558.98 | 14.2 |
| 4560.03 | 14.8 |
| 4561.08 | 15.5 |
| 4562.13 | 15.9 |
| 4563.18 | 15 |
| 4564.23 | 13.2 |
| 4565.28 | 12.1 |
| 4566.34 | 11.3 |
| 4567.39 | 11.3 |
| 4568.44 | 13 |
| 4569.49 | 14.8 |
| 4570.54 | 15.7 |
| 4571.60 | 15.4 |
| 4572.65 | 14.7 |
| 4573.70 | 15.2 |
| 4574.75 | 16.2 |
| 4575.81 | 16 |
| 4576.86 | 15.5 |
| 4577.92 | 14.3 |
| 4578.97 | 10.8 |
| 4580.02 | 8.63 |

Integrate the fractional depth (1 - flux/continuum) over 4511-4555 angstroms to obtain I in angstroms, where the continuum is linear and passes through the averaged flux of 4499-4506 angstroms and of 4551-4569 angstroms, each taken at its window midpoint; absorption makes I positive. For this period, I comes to 0.6 angstroms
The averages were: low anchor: 13.2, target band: 13.1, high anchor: 13.4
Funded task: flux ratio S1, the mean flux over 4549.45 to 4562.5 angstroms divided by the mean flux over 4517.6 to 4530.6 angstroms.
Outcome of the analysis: 1.1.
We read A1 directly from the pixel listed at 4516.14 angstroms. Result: 14.6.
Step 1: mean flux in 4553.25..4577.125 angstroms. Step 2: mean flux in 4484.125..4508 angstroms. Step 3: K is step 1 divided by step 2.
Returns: 1.05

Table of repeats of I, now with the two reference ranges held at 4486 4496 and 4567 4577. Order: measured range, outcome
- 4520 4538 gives 1.91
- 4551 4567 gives 1.16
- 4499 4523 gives -0.56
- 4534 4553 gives 1.57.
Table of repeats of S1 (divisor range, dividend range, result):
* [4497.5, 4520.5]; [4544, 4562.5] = 0.96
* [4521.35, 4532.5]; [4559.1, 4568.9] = 1.14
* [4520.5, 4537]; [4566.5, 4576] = 1.18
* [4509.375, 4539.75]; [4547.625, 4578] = 1.05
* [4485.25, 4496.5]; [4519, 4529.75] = 0.96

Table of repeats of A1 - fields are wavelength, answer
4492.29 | 13.4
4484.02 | 16.1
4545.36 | 12.9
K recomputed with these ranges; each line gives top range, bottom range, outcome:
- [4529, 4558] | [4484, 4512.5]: 0.93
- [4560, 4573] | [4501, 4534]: 1.06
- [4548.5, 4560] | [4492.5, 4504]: 1.06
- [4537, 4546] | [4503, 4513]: 0.92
